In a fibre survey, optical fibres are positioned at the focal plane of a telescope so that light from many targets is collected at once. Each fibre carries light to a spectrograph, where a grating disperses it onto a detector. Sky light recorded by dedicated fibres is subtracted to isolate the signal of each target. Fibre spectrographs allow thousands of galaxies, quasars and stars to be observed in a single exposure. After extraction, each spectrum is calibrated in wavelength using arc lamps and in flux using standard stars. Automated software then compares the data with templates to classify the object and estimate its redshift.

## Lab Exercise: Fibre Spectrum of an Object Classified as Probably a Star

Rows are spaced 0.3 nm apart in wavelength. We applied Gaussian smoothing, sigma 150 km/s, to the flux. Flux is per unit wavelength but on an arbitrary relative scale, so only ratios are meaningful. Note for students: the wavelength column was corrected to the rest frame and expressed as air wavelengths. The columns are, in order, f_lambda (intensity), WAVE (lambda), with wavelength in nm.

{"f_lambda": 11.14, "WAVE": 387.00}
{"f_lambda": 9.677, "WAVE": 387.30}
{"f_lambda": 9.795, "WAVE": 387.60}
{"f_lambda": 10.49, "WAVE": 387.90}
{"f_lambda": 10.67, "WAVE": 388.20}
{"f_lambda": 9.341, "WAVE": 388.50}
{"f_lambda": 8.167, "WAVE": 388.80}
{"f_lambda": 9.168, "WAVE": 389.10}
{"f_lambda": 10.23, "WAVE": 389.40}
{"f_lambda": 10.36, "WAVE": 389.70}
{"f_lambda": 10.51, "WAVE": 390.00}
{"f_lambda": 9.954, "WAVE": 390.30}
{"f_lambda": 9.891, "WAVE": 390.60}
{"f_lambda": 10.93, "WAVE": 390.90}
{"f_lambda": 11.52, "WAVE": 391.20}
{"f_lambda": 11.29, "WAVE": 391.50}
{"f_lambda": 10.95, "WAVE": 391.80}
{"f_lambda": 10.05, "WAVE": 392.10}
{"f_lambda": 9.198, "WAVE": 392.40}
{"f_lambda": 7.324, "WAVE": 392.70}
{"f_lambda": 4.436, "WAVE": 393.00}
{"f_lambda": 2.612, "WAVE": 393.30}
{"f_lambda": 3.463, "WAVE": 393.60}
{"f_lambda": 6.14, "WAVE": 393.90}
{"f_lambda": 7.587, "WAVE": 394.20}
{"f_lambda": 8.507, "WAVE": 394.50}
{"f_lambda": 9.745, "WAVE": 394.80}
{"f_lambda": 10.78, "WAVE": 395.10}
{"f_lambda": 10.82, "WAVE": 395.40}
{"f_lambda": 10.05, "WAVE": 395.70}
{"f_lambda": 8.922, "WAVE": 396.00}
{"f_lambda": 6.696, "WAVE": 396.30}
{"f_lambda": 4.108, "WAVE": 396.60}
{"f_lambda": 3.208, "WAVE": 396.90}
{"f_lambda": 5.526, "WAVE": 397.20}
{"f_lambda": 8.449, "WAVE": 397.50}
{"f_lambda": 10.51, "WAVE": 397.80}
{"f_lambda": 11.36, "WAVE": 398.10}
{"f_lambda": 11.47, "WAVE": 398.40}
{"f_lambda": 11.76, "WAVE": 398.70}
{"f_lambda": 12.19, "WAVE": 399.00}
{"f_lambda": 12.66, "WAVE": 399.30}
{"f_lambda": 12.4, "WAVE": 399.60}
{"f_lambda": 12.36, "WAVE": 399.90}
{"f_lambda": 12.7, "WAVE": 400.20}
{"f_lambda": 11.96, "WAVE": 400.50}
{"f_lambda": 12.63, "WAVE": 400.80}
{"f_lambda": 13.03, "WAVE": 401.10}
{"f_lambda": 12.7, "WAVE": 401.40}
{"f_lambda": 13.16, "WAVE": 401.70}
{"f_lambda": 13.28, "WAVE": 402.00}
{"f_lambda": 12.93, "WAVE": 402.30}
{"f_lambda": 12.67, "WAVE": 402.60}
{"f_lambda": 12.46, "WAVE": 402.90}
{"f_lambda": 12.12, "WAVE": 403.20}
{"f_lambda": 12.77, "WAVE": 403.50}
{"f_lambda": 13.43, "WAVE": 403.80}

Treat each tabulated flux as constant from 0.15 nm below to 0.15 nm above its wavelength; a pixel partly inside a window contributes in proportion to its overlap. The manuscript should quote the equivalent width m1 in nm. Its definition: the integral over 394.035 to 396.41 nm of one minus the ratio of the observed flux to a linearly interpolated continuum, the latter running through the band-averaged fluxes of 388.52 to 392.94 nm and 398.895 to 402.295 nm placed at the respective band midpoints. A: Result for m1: 0.419 nm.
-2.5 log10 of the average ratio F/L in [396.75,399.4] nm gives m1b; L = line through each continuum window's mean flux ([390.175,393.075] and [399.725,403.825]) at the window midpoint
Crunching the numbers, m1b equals 0.209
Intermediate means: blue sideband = 9.68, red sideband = 12.7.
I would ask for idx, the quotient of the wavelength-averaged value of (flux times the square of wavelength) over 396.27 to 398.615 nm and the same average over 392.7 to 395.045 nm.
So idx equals 1.26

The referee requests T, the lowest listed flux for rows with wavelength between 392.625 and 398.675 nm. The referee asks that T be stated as 2.612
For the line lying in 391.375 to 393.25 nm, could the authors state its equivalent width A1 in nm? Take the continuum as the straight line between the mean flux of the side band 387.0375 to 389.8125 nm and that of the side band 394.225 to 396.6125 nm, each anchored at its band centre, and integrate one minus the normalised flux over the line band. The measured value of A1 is 0.17 nm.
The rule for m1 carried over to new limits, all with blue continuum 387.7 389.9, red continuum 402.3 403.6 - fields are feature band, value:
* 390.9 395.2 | 0.975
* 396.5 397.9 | 0.631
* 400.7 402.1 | -0.082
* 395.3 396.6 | 0.313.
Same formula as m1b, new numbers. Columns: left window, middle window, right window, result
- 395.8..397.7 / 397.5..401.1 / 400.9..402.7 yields -0.23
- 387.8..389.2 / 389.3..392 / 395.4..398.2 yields -0.17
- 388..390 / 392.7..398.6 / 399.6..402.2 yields 0.44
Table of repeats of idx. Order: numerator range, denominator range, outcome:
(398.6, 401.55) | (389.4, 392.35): 1.24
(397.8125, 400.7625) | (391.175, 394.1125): 1.66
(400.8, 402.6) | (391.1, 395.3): 1.67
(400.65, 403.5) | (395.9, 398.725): 1.63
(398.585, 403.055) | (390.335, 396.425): 1.53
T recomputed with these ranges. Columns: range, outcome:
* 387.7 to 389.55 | 8.167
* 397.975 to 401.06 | 11.36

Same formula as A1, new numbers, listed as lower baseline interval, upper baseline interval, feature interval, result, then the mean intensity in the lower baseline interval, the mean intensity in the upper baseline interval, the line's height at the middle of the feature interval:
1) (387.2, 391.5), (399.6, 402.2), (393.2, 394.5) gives 0.665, 10.1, 12.7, 11.1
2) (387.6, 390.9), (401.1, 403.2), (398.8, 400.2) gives -0.021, 9.92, 12.8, 12.2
